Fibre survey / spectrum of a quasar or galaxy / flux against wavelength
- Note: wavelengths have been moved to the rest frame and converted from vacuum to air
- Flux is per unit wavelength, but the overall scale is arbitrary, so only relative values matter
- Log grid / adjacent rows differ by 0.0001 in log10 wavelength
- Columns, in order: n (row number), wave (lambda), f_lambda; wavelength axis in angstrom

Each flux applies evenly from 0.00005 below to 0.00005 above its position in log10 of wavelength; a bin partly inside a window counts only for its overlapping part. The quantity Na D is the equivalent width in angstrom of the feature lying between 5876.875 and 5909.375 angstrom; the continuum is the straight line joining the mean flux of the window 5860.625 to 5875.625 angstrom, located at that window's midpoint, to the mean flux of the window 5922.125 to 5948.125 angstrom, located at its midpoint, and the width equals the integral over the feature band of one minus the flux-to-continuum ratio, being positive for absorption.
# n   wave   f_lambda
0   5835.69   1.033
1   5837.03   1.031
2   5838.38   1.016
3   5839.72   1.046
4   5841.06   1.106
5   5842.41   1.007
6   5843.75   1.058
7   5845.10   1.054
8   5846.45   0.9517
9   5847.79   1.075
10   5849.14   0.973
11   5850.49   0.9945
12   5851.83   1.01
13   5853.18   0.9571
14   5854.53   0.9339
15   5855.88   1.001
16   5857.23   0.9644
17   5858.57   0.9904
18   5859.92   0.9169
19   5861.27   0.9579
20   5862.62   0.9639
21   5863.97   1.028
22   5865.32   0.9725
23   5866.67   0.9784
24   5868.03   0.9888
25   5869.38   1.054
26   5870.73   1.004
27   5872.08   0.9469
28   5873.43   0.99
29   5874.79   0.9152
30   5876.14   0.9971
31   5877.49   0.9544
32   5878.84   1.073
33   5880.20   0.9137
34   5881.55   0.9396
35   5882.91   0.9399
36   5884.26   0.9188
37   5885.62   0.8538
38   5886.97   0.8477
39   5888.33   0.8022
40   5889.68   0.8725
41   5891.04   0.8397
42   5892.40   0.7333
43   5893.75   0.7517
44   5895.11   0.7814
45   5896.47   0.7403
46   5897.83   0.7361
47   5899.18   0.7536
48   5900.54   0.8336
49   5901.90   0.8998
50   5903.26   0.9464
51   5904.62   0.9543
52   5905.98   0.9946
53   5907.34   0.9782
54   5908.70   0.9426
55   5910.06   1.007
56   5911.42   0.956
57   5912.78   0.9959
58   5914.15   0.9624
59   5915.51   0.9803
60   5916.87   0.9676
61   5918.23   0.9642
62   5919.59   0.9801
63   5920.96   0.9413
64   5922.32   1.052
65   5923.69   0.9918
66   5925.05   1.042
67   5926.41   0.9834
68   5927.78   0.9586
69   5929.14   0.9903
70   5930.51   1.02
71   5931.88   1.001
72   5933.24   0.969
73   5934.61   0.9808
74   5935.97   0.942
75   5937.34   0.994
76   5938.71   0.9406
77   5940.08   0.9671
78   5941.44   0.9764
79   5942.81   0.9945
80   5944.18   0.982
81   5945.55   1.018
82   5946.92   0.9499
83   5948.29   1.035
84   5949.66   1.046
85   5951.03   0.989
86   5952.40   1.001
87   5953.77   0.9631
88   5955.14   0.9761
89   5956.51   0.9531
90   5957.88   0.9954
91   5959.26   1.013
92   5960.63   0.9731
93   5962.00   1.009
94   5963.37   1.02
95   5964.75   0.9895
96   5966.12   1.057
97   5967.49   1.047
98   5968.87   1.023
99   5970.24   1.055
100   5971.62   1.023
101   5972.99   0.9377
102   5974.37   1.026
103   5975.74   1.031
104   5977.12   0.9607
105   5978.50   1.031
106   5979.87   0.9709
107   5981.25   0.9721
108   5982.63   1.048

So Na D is 3.6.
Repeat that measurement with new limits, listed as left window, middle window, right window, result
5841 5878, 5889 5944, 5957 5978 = 3.67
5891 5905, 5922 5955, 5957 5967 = -1.95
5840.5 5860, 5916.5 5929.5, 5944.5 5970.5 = 0.21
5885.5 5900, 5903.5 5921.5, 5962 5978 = -2.62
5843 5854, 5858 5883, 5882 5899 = -1.88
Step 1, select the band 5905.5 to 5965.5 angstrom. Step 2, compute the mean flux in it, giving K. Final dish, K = 0.986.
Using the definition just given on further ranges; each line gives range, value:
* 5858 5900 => 0.908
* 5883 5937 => 0.921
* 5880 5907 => 0.853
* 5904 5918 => 0.974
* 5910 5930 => 0.984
